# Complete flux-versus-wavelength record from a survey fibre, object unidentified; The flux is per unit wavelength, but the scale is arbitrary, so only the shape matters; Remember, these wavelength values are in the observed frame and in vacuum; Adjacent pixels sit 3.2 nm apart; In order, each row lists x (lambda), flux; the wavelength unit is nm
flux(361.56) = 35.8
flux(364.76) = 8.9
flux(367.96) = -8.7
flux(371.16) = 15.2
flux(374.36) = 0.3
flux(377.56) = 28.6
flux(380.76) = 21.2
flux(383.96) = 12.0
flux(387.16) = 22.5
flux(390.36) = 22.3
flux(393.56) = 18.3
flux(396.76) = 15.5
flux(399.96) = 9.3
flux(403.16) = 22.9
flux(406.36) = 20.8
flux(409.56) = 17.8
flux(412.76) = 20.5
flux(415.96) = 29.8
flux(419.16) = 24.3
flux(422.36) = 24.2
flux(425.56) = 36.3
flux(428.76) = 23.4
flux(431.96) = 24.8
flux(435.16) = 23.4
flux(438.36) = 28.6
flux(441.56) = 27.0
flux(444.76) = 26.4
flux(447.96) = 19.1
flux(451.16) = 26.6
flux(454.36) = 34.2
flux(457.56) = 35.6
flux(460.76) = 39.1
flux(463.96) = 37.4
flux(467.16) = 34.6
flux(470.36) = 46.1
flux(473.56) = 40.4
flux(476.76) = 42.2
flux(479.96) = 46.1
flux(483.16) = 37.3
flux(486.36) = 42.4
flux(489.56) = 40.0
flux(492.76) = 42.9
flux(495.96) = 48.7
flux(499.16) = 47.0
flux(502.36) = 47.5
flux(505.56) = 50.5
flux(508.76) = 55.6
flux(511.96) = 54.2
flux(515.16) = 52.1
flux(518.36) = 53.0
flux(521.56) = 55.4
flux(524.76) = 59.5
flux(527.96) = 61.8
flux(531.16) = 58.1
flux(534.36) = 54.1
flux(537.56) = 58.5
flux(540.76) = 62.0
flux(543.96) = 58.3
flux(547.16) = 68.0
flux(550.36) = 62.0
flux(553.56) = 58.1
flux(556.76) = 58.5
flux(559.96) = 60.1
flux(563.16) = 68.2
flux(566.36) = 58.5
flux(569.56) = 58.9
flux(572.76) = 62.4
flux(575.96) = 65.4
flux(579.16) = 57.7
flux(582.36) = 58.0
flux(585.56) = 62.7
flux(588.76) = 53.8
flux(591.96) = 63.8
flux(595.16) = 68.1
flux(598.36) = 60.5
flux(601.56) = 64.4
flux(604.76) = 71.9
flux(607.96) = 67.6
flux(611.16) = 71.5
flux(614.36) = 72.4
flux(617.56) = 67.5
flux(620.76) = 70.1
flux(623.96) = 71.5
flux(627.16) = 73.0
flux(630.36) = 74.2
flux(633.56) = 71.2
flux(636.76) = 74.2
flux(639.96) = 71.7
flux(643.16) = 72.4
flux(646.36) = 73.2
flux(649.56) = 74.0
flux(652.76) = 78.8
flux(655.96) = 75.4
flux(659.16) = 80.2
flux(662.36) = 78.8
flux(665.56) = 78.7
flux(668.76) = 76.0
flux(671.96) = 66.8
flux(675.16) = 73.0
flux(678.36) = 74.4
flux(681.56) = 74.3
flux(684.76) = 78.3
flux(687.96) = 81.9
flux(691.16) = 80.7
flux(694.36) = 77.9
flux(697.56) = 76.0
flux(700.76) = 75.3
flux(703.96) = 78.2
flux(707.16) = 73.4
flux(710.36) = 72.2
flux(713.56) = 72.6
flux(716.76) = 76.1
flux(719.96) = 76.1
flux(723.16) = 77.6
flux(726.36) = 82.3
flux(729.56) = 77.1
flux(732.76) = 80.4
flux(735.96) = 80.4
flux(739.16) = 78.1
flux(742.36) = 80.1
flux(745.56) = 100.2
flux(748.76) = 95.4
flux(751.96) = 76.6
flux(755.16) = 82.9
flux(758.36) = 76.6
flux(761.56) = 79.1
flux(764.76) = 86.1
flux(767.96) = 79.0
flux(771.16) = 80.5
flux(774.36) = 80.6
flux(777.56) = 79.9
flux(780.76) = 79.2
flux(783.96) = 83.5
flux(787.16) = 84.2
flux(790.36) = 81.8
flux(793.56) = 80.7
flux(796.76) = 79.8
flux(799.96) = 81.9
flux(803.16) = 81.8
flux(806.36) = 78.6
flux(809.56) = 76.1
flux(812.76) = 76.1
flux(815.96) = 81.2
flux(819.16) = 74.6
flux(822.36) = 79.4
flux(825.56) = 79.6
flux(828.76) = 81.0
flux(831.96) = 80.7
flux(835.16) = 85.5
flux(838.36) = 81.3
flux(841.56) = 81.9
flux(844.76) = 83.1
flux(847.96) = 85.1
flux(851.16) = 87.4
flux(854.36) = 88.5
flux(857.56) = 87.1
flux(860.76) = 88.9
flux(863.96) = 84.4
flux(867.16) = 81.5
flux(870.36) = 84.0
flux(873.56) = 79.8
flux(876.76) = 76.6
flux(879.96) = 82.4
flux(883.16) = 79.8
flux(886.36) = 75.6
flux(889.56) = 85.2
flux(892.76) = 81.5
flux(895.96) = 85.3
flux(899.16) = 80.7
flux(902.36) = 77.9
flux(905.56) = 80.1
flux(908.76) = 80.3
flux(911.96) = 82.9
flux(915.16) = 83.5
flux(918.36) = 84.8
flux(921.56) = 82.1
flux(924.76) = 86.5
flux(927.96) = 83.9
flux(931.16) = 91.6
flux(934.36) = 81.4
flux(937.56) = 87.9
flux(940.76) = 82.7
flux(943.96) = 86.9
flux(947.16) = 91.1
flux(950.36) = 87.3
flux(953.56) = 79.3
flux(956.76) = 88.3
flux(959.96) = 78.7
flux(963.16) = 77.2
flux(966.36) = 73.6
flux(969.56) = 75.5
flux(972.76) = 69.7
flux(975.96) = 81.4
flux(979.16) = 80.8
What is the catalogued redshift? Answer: 0.14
